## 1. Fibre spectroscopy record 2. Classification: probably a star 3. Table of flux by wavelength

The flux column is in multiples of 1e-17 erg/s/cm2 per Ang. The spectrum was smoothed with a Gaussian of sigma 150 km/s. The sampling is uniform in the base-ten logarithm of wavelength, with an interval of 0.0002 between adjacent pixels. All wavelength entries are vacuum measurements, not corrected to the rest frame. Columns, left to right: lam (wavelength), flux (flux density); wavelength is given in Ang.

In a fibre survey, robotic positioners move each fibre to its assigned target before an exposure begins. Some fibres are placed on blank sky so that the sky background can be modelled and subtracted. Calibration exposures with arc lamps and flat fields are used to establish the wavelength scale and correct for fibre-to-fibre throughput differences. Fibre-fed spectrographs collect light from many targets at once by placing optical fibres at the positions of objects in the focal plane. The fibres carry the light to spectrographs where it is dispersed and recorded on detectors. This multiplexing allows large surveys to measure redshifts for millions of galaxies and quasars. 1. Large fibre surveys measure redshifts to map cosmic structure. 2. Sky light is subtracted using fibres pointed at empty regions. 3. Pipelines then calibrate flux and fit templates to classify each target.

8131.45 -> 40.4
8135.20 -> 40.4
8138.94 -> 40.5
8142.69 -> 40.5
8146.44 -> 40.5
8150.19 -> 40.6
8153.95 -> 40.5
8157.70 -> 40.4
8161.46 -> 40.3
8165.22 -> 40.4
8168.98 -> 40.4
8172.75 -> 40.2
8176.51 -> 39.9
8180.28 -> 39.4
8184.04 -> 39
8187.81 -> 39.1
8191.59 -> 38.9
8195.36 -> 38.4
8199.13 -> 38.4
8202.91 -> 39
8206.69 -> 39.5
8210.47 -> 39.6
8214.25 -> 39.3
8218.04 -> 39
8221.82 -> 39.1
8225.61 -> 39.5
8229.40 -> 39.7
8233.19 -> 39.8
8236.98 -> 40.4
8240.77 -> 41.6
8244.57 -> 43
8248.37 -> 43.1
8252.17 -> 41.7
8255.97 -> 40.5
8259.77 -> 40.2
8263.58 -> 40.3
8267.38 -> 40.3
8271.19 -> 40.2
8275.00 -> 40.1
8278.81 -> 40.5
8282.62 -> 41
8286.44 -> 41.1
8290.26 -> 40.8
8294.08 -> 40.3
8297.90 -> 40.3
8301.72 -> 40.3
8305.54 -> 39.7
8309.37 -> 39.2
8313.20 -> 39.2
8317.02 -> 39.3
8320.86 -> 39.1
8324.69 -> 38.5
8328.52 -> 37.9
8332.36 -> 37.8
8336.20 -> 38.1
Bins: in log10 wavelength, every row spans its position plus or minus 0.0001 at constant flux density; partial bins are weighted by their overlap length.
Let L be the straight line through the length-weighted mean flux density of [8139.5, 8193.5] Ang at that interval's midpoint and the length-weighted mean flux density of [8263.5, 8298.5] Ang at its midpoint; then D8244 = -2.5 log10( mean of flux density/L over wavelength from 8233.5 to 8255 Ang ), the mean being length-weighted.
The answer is -0.037 mag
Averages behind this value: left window 40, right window 40.5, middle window 41.7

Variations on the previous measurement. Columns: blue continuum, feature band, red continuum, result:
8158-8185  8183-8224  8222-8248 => 0.036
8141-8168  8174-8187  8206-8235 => 0.016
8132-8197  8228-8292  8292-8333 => -0.036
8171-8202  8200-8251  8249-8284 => -0.008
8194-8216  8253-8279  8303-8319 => -0.030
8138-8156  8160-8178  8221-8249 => 0.009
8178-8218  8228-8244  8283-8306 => -0.027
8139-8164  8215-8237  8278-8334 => 0.016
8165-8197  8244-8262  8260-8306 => -0.038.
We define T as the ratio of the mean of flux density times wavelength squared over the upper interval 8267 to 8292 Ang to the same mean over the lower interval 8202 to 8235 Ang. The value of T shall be 1.05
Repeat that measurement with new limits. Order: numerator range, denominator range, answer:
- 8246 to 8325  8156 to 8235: 1.04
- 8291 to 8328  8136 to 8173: 1.01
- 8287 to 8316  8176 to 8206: 1.05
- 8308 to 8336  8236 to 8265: 0.95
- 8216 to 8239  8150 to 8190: 1.00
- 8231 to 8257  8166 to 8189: 1.06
